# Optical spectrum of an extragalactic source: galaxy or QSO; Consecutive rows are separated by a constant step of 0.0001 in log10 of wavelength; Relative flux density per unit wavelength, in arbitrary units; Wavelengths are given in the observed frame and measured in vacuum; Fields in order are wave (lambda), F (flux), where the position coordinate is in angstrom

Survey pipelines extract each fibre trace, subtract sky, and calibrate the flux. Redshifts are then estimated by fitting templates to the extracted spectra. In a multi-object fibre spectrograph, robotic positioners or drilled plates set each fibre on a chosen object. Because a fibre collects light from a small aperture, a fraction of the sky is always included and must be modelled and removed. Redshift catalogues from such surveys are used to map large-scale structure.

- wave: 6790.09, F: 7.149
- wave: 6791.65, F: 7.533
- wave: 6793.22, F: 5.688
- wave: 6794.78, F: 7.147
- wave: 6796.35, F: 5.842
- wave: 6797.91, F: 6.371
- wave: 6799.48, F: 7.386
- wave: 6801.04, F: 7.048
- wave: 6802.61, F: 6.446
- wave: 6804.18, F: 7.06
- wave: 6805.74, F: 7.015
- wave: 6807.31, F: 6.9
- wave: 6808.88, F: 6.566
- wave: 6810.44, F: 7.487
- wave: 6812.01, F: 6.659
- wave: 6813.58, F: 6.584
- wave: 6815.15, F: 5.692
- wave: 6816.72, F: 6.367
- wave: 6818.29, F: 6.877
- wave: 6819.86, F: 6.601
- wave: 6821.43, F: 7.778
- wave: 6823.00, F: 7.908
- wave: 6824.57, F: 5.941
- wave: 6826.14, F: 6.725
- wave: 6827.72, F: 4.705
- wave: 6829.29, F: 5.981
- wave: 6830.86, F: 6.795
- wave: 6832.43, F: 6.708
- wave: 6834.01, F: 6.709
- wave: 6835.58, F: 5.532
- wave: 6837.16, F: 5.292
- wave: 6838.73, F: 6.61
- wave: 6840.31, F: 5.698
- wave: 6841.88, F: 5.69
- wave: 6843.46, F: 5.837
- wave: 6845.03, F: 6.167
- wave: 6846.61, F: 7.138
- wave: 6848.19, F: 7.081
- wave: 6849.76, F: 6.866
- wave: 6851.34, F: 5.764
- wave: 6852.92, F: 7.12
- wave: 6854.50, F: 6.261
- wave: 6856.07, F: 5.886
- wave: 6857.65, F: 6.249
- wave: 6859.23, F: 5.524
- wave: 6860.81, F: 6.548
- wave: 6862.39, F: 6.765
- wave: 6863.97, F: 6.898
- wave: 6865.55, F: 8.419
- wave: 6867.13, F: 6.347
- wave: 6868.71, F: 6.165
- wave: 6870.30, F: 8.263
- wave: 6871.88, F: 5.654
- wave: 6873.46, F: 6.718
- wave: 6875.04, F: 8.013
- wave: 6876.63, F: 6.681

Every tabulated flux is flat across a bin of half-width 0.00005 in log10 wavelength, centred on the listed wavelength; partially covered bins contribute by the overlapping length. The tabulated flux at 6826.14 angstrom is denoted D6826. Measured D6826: 6.725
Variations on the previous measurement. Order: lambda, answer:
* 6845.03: 6.167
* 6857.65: 6.249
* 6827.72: 4.705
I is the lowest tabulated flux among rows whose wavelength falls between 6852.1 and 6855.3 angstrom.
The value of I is 6.261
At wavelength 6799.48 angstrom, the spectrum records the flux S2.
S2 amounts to 7.386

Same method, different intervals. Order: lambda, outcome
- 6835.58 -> 5.532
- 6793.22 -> 5.688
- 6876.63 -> 6.681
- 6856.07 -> 5.886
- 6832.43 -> 6.708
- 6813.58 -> 6.584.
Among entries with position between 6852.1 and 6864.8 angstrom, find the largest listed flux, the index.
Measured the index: 7.12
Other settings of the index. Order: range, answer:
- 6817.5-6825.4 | 7.908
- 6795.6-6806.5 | 7.386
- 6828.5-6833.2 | 6.795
